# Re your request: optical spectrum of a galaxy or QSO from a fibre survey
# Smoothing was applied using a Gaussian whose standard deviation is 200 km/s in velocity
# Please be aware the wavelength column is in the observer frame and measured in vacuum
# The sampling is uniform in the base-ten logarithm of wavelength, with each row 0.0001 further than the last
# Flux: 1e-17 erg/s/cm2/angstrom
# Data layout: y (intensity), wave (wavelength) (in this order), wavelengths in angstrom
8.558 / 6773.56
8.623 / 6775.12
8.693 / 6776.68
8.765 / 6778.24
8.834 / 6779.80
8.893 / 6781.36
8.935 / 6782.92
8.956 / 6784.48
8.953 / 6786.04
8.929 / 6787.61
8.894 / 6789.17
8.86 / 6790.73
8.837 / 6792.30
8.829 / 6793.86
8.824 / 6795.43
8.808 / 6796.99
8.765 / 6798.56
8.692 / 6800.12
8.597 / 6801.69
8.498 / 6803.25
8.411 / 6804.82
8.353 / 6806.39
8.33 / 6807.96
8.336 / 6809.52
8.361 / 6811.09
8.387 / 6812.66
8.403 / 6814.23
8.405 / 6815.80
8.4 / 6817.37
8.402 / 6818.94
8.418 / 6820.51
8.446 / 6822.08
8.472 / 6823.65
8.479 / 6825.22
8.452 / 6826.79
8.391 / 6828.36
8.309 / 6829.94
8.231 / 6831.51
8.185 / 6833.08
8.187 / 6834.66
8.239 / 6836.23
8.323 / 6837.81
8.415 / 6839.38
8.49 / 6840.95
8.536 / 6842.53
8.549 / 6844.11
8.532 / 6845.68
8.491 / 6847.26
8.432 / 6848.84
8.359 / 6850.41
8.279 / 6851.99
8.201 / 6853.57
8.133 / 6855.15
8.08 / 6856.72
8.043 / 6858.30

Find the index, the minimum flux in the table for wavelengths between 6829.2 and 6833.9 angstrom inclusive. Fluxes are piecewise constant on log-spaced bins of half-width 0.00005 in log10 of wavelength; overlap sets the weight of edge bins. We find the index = 8.185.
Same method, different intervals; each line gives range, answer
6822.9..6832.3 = 8.231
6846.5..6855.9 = 8.133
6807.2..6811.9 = 8.33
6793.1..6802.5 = 8.597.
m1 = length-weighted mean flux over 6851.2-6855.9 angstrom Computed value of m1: 8.2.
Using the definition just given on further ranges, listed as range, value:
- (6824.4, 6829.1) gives 8.45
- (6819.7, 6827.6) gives 8.46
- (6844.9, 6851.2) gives 8.45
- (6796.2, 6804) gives 8.68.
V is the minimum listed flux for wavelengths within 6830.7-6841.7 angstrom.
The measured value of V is 8.185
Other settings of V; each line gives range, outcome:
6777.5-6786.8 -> 8.765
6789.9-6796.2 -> 8.824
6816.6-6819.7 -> 8.4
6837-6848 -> 8.323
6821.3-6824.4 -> 8.446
